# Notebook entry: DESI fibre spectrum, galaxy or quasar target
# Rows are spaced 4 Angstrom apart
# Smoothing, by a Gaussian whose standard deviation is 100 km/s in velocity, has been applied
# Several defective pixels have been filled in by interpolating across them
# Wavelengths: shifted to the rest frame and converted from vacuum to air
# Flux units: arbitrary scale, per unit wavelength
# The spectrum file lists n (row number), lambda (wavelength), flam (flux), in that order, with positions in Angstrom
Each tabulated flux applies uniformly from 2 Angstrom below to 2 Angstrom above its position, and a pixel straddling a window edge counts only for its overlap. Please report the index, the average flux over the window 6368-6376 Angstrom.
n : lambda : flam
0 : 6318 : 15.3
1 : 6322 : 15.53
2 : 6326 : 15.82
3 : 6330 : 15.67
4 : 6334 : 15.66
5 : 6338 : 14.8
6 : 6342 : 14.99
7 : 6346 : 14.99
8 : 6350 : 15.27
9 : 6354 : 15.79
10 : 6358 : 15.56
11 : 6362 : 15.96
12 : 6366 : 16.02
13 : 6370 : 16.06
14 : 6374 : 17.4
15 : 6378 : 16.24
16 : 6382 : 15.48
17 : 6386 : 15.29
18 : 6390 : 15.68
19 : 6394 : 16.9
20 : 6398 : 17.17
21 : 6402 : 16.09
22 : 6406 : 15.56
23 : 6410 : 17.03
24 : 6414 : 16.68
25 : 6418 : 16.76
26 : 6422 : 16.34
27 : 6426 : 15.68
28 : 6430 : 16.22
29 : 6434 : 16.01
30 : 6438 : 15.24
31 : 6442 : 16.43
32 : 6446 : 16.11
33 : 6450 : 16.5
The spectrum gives 16.7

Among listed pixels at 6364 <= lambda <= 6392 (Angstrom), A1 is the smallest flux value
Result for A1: 15.29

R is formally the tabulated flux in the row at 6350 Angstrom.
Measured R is 15.27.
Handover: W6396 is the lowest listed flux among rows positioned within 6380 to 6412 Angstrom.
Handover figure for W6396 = 15.29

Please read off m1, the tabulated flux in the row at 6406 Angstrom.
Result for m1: 15.56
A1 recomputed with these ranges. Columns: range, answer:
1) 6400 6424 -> 15.56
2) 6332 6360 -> 14.8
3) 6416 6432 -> 15.68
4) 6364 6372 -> 16.02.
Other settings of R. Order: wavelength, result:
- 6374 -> 17.4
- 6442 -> 16.43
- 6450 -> 16.5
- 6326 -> 15.82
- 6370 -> 16.06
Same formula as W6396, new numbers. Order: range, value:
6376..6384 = 15.48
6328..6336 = 15.66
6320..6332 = 15.53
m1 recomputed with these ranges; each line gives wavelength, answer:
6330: 15.67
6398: 17.17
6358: 15.56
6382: 15.48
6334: 15.66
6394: 16.9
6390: 15.68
